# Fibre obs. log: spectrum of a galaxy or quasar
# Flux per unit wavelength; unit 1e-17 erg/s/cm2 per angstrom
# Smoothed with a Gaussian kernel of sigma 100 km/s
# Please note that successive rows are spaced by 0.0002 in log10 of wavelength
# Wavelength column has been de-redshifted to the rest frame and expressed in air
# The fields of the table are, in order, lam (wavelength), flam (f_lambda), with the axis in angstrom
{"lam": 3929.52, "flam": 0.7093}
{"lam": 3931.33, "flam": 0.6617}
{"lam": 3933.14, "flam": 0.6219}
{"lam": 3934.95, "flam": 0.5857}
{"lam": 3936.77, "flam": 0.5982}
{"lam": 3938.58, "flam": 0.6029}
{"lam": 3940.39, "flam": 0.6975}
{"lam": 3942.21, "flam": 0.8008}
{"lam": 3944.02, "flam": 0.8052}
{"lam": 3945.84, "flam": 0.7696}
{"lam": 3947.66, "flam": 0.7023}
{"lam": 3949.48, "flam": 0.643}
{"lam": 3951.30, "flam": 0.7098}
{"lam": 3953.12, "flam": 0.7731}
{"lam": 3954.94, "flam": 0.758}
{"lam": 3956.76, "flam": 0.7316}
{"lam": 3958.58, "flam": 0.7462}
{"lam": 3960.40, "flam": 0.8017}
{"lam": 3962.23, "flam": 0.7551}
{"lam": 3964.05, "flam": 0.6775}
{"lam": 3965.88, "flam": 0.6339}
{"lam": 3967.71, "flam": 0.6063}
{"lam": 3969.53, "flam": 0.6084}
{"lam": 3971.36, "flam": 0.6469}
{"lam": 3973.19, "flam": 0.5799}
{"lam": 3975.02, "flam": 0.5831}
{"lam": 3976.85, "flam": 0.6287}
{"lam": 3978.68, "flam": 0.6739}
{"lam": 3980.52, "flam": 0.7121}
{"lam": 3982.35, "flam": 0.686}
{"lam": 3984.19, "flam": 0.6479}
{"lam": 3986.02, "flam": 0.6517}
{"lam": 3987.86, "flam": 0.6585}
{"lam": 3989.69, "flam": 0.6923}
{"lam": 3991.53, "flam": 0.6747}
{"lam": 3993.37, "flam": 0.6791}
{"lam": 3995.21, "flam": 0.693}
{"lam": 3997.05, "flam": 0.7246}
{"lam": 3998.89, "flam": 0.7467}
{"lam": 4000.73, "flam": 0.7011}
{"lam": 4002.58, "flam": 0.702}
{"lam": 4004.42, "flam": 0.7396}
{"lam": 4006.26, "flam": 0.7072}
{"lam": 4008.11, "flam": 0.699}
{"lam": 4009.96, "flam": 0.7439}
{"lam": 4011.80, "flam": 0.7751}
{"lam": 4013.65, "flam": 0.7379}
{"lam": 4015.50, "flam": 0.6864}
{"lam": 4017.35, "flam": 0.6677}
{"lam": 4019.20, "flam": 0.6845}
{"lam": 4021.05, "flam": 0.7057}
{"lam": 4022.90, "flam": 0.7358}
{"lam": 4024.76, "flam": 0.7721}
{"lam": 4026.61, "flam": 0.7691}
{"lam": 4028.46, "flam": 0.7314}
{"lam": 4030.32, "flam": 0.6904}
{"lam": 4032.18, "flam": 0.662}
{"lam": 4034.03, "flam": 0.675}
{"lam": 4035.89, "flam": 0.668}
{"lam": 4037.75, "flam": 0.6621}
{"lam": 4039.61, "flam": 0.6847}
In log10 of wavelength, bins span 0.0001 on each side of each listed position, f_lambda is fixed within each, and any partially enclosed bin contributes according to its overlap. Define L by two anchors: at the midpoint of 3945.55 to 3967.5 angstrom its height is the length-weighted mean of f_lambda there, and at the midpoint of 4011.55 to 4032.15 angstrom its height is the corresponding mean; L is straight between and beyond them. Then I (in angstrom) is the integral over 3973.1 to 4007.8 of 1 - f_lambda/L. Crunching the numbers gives 1.9 angstrom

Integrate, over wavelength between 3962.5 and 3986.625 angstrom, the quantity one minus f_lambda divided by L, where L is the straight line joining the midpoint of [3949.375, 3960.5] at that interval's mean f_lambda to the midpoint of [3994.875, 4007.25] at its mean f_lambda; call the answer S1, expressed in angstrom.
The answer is 2.9 angstrom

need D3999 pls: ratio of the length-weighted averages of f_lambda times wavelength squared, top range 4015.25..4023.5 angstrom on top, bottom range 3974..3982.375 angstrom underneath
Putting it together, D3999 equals 1.09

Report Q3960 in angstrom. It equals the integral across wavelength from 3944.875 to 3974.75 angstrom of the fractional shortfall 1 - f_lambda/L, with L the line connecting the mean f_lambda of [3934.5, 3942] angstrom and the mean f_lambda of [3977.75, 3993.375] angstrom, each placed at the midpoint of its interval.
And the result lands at -1.8 angstrom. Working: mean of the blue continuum 0.64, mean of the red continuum 0.675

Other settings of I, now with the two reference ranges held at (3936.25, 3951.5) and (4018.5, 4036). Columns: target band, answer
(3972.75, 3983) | 0.90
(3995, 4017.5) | -0.30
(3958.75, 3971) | 0.42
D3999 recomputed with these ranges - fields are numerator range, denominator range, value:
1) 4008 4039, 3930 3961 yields 1.05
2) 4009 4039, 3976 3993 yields 1.08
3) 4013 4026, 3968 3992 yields 1.12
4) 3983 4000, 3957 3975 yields 1.04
